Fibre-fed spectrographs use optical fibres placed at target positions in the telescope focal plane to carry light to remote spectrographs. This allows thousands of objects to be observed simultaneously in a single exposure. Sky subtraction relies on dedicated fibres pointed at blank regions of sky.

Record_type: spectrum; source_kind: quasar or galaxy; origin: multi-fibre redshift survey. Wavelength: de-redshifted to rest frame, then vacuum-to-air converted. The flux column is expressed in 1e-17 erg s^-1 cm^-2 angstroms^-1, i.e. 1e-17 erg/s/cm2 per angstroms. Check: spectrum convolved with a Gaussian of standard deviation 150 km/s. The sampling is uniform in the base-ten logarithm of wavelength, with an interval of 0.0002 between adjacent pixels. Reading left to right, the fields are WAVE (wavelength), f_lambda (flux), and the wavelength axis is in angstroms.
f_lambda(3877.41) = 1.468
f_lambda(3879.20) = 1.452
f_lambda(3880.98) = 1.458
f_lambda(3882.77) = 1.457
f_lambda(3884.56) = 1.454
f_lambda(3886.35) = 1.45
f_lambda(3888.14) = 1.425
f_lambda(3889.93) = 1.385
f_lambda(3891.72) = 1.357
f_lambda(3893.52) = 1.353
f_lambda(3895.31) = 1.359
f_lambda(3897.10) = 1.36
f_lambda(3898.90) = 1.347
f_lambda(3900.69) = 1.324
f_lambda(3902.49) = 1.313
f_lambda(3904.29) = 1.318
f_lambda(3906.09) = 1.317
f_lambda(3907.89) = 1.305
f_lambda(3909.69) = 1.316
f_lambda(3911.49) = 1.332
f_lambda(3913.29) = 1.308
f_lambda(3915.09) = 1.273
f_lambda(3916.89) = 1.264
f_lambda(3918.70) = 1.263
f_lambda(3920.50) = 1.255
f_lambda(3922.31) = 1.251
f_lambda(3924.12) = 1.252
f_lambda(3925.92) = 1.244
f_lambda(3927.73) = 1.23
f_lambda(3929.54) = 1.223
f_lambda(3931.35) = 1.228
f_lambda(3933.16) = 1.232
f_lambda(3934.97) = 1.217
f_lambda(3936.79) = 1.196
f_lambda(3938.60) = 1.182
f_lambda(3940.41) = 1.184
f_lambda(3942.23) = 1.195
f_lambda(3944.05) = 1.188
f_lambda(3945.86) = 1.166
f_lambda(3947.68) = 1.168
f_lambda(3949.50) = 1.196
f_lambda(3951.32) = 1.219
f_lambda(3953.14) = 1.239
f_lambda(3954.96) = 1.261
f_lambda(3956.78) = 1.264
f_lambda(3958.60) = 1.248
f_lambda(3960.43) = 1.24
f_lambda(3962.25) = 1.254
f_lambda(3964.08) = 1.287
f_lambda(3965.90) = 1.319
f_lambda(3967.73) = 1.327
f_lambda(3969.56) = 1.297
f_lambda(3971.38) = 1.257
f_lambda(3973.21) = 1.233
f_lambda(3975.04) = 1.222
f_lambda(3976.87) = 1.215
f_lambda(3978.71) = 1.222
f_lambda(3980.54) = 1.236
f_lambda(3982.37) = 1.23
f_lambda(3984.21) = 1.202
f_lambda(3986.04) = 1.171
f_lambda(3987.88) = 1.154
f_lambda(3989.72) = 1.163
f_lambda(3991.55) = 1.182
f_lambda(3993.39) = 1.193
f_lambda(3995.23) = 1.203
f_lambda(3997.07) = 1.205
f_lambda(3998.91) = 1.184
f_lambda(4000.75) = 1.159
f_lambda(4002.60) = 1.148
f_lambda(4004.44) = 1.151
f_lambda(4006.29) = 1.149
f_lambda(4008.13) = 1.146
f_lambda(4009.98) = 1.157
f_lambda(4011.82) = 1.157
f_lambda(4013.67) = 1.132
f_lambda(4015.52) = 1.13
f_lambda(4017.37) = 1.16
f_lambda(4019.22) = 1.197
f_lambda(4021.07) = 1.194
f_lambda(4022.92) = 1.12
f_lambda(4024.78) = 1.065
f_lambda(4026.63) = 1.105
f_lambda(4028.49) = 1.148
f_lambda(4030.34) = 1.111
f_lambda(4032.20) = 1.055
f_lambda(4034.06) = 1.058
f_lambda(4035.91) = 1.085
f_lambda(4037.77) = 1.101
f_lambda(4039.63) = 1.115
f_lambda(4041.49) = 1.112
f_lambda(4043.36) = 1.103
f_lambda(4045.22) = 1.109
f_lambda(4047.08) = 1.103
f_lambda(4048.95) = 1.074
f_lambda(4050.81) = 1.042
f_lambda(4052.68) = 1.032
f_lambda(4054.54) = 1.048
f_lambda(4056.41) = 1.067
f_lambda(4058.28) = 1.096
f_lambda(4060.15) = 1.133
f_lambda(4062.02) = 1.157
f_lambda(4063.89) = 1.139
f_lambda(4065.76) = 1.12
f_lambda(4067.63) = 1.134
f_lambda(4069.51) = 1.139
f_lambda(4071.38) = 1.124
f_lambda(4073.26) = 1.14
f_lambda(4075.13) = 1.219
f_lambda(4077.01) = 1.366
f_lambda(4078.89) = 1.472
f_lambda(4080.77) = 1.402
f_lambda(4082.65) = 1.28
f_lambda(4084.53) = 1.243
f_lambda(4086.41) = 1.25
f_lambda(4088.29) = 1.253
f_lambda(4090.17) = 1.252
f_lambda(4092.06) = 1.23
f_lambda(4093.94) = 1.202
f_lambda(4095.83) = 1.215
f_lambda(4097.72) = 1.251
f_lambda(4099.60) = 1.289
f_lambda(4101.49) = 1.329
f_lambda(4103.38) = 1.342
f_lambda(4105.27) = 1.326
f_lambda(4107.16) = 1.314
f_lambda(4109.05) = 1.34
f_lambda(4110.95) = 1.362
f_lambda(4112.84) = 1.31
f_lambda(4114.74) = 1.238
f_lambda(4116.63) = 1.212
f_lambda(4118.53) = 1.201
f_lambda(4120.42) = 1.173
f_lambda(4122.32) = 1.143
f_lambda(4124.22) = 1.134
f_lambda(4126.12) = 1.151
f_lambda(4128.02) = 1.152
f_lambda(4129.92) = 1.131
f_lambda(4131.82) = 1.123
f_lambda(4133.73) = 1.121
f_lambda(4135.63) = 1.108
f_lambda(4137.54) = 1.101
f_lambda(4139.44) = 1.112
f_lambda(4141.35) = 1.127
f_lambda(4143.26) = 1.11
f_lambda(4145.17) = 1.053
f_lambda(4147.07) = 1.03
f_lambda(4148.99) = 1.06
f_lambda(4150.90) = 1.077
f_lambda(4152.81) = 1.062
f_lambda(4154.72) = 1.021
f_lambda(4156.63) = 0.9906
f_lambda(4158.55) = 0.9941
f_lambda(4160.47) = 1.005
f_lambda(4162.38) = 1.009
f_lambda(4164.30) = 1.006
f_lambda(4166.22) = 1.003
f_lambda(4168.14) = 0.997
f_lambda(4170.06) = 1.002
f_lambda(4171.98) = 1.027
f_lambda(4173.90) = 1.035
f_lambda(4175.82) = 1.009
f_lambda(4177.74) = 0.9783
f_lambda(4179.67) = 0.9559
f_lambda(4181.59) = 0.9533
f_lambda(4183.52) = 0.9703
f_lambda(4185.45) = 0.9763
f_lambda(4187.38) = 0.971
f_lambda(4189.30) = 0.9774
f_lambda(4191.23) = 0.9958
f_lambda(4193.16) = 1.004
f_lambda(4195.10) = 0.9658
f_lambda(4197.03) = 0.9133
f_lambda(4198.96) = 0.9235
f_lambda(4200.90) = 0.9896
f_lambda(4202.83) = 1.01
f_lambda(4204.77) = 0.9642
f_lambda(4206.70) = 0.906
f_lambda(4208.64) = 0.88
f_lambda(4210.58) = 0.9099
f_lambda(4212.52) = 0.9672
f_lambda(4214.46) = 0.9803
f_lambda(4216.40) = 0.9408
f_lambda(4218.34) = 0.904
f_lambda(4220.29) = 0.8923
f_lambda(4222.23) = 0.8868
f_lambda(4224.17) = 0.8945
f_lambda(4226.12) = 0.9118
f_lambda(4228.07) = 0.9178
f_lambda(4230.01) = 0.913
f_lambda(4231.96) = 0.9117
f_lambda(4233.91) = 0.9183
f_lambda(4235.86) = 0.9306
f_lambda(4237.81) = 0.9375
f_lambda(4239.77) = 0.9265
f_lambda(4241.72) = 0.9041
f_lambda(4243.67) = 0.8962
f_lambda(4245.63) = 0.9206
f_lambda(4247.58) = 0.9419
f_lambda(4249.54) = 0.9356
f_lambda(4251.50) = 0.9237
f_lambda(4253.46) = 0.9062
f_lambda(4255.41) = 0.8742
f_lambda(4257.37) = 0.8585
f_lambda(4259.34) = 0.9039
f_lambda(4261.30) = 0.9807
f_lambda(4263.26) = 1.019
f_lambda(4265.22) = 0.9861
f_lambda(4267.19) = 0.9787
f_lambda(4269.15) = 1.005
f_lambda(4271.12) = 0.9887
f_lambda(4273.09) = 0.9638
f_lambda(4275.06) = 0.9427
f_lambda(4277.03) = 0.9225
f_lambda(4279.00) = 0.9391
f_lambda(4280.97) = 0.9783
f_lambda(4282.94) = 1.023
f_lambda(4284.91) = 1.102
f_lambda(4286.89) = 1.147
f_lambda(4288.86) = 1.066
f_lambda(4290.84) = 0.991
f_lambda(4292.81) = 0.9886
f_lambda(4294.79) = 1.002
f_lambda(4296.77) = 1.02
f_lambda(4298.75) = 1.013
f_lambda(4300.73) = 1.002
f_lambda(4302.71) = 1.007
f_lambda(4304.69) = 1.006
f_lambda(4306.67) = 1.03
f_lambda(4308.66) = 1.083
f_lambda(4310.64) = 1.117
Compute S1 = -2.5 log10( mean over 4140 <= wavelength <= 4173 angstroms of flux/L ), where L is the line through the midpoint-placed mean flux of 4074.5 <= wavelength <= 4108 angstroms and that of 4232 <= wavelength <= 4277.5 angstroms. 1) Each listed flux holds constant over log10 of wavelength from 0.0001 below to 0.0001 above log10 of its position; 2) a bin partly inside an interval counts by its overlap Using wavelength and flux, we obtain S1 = 0.12 mag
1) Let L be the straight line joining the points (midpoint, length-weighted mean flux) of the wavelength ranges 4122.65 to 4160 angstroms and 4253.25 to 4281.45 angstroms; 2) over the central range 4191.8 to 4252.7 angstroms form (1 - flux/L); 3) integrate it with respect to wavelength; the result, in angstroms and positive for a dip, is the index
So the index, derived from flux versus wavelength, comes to 4.2 angstroms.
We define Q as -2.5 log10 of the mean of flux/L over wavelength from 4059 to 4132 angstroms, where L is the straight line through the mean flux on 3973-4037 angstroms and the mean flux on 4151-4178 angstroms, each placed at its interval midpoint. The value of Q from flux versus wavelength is -0.146 mag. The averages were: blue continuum 1.16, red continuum 1.01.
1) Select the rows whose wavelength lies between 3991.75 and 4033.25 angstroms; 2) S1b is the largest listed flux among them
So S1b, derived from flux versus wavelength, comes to 1.205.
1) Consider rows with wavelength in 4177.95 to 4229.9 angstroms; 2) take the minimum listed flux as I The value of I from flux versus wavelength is 0.88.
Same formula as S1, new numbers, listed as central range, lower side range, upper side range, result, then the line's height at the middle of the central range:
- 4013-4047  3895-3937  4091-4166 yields 0.09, 1.21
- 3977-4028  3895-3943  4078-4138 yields 0.08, 1.26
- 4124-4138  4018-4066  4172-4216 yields -0.11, 1.02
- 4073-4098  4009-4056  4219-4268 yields -0.20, 1.06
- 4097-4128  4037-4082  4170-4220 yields -0.17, 1.08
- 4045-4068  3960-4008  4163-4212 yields 0.03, 1.13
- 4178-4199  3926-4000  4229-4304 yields 0.07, 1.03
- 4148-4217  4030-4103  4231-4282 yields 0.05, 1.03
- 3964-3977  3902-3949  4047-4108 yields -0.03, 1.23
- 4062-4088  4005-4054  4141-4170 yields -0.14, 1.08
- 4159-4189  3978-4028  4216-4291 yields 0.03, 1.02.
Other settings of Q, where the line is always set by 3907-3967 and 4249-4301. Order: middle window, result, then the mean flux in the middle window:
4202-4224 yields 0.11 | 0.929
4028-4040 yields 0.07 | 1.09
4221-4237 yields 0.12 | 0.911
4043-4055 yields 0.08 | 1.07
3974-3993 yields 0.01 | 1.2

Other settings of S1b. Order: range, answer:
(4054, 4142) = 1.472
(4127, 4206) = 1.152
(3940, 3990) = 1.327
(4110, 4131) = 1.362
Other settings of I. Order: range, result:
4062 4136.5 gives 1.108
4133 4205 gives 0.9133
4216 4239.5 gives 0.8868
